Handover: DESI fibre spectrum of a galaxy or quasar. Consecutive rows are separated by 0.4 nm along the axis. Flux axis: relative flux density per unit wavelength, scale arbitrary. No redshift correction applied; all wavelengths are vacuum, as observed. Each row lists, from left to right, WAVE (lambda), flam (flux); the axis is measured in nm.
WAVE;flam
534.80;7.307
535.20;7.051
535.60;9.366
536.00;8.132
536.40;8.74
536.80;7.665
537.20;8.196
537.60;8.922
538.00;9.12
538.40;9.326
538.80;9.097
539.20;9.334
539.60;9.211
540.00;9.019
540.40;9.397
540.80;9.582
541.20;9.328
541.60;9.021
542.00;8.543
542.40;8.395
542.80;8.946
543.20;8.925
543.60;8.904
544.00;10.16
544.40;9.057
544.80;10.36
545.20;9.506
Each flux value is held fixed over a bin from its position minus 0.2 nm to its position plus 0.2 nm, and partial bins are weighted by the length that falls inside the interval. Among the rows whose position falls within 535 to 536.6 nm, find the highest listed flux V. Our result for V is 9.366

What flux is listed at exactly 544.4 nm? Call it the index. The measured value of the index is 9.057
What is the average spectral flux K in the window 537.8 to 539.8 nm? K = 9.22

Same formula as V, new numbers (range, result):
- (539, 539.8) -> 9.334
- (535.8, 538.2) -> 9.12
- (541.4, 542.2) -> 9.021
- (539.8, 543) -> 9.582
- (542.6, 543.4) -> 8.946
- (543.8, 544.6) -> 10.16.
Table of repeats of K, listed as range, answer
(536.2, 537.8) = 8.38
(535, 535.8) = 8.21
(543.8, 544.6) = 9.61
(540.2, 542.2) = 9.17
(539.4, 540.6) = 9.21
